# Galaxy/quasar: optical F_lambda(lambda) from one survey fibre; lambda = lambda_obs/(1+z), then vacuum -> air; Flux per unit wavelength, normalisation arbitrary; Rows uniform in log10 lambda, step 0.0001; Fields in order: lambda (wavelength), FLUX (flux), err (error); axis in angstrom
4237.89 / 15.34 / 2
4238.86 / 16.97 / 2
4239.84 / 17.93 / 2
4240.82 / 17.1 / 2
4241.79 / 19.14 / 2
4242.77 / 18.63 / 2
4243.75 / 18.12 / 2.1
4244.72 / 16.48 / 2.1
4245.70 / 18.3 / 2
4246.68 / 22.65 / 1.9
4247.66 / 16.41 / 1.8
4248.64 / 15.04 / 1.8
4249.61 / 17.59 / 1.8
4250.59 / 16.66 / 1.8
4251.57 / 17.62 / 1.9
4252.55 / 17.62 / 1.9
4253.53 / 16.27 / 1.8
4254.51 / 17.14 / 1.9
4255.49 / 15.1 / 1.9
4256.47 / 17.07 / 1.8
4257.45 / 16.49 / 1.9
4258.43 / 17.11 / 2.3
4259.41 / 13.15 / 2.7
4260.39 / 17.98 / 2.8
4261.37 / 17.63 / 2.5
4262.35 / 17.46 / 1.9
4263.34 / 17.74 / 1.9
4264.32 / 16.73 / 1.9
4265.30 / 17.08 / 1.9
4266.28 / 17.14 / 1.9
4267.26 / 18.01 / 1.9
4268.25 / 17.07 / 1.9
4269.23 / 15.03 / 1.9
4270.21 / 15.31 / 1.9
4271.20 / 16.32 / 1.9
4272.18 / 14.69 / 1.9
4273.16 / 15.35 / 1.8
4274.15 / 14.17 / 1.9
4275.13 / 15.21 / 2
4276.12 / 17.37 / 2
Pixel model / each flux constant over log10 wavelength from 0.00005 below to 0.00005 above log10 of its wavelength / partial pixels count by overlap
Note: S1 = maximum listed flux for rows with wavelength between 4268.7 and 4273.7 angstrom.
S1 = 16.32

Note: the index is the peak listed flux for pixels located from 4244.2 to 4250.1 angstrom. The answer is 22.65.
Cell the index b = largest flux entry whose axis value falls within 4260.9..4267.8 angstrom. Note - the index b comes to 18.01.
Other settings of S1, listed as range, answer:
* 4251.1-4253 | 17.62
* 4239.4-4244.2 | 19.14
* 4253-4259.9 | 17.14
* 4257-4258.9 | 17.11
